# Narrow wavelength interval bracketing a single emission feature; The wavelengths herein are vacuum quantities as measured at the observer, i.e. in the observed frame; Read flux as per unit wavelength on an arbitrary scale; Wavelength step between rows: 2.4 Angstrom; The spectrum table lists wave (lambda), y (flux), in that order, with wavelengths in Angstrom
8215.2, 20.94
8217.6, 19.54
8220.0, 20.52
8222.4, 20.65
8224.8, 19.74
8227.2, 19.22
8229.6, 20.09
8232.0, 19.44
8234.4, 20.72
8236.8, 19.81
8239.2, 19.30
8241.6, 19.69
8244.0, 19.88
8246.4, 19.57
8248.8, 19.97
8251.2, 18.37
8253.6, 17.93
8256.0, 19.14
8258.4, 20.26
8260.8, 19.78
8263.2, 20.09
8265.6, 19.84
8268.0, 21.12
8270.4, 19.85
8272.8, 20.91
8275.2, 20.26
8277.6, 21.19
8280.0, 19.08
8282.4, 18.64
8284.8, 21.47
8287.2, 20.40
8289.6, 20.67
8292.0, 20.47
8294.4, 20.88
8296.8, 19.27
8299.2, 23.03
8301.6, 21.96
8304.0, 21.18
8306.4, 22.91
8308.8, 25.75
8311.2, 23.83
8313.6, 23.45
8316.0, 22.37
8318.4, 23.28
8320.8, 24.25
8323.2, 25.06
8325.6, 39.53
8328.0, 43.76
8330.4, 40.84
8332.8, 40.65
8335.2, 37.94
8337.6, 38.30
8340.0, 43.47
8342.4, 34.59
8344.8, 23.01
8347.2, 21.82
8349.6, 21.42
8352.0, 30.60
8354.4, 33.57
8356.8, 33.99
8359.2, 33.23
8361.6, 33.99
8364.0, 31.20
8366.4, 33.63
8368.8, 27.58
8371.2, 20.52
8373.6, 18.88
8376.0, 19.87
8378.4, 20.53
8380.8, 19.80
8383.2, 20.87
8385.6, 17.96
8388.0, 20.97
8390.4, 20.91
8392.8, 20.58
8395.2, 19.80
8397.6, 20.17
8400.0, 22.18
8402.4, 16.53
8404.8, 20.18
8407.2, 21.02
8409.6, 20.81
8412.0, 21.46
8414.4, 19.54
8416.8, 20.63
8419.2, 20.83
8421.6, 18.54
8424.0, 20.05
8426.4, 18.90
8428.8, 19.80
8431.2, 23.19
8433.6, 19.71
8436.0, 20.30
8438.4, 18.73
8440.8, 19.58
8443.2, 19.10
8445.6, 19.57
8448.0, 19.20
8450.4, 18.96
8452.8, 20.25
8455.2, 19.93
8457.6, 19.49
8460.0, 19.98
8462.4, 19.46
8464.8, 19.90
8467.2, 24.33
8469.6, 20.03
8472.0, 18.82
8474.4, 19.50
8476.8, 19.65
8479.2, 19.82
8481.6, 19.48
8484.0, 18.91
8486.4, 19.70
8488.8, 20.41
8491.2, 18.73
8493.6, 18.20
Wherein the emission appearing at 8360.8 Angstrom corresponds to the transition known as [N II]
